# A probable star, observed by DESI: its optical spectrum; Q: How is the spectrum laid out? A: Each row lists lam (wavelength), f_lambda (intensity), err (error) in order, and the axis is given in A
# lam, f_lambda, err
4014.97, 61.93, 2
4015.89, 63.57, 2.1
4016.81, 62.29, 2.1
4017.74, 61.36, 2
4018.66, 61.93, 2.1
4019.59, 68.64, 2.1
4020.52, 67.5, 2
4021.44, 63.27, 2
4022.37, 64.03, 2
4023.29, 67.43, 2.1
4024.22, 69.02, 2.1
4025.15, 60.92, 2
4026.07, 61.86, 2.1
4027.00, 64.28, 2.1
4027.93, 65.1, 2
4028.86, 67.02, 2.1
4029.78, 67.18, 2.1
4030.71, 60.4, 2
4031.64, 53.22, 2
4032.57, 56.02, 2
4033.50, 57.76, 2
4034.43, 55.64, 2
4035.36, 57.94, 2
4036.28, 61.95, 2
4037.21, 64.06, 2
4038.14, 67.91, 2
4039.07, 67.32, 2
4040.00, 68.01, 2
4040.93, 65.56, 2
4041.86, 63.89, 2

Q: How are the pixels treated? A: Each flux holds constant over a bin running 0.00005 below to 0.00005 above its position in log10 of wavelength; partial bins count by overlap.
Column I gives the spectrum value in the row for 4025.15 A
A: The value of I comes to 60.92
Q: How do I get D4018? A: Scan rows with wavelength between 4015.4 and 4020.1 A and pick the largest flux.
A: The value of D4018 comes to 68.64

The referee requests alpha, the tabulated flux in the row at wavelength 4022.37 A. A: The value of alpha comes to 64.03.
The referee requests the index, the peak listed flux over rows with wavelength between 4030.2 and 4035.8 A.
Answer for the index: 60.4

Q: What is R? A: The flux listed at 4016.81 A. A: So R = 62.29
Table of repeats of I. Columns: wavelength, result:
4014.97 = 61.93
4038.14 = 67.91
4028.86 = 67.02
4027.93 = 65.1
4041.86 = 63.89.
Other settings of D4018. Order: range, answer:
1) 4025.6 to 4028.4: 65.1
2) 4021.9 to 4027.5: 69.02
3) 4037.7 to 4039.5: 67.91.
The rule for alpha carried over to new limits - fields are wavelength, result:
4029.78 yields 67.18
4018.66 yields 61.93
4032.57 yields 56.02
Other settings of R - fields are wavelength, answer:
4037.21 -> 64.06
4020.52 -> 67.5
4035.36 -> 57.94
